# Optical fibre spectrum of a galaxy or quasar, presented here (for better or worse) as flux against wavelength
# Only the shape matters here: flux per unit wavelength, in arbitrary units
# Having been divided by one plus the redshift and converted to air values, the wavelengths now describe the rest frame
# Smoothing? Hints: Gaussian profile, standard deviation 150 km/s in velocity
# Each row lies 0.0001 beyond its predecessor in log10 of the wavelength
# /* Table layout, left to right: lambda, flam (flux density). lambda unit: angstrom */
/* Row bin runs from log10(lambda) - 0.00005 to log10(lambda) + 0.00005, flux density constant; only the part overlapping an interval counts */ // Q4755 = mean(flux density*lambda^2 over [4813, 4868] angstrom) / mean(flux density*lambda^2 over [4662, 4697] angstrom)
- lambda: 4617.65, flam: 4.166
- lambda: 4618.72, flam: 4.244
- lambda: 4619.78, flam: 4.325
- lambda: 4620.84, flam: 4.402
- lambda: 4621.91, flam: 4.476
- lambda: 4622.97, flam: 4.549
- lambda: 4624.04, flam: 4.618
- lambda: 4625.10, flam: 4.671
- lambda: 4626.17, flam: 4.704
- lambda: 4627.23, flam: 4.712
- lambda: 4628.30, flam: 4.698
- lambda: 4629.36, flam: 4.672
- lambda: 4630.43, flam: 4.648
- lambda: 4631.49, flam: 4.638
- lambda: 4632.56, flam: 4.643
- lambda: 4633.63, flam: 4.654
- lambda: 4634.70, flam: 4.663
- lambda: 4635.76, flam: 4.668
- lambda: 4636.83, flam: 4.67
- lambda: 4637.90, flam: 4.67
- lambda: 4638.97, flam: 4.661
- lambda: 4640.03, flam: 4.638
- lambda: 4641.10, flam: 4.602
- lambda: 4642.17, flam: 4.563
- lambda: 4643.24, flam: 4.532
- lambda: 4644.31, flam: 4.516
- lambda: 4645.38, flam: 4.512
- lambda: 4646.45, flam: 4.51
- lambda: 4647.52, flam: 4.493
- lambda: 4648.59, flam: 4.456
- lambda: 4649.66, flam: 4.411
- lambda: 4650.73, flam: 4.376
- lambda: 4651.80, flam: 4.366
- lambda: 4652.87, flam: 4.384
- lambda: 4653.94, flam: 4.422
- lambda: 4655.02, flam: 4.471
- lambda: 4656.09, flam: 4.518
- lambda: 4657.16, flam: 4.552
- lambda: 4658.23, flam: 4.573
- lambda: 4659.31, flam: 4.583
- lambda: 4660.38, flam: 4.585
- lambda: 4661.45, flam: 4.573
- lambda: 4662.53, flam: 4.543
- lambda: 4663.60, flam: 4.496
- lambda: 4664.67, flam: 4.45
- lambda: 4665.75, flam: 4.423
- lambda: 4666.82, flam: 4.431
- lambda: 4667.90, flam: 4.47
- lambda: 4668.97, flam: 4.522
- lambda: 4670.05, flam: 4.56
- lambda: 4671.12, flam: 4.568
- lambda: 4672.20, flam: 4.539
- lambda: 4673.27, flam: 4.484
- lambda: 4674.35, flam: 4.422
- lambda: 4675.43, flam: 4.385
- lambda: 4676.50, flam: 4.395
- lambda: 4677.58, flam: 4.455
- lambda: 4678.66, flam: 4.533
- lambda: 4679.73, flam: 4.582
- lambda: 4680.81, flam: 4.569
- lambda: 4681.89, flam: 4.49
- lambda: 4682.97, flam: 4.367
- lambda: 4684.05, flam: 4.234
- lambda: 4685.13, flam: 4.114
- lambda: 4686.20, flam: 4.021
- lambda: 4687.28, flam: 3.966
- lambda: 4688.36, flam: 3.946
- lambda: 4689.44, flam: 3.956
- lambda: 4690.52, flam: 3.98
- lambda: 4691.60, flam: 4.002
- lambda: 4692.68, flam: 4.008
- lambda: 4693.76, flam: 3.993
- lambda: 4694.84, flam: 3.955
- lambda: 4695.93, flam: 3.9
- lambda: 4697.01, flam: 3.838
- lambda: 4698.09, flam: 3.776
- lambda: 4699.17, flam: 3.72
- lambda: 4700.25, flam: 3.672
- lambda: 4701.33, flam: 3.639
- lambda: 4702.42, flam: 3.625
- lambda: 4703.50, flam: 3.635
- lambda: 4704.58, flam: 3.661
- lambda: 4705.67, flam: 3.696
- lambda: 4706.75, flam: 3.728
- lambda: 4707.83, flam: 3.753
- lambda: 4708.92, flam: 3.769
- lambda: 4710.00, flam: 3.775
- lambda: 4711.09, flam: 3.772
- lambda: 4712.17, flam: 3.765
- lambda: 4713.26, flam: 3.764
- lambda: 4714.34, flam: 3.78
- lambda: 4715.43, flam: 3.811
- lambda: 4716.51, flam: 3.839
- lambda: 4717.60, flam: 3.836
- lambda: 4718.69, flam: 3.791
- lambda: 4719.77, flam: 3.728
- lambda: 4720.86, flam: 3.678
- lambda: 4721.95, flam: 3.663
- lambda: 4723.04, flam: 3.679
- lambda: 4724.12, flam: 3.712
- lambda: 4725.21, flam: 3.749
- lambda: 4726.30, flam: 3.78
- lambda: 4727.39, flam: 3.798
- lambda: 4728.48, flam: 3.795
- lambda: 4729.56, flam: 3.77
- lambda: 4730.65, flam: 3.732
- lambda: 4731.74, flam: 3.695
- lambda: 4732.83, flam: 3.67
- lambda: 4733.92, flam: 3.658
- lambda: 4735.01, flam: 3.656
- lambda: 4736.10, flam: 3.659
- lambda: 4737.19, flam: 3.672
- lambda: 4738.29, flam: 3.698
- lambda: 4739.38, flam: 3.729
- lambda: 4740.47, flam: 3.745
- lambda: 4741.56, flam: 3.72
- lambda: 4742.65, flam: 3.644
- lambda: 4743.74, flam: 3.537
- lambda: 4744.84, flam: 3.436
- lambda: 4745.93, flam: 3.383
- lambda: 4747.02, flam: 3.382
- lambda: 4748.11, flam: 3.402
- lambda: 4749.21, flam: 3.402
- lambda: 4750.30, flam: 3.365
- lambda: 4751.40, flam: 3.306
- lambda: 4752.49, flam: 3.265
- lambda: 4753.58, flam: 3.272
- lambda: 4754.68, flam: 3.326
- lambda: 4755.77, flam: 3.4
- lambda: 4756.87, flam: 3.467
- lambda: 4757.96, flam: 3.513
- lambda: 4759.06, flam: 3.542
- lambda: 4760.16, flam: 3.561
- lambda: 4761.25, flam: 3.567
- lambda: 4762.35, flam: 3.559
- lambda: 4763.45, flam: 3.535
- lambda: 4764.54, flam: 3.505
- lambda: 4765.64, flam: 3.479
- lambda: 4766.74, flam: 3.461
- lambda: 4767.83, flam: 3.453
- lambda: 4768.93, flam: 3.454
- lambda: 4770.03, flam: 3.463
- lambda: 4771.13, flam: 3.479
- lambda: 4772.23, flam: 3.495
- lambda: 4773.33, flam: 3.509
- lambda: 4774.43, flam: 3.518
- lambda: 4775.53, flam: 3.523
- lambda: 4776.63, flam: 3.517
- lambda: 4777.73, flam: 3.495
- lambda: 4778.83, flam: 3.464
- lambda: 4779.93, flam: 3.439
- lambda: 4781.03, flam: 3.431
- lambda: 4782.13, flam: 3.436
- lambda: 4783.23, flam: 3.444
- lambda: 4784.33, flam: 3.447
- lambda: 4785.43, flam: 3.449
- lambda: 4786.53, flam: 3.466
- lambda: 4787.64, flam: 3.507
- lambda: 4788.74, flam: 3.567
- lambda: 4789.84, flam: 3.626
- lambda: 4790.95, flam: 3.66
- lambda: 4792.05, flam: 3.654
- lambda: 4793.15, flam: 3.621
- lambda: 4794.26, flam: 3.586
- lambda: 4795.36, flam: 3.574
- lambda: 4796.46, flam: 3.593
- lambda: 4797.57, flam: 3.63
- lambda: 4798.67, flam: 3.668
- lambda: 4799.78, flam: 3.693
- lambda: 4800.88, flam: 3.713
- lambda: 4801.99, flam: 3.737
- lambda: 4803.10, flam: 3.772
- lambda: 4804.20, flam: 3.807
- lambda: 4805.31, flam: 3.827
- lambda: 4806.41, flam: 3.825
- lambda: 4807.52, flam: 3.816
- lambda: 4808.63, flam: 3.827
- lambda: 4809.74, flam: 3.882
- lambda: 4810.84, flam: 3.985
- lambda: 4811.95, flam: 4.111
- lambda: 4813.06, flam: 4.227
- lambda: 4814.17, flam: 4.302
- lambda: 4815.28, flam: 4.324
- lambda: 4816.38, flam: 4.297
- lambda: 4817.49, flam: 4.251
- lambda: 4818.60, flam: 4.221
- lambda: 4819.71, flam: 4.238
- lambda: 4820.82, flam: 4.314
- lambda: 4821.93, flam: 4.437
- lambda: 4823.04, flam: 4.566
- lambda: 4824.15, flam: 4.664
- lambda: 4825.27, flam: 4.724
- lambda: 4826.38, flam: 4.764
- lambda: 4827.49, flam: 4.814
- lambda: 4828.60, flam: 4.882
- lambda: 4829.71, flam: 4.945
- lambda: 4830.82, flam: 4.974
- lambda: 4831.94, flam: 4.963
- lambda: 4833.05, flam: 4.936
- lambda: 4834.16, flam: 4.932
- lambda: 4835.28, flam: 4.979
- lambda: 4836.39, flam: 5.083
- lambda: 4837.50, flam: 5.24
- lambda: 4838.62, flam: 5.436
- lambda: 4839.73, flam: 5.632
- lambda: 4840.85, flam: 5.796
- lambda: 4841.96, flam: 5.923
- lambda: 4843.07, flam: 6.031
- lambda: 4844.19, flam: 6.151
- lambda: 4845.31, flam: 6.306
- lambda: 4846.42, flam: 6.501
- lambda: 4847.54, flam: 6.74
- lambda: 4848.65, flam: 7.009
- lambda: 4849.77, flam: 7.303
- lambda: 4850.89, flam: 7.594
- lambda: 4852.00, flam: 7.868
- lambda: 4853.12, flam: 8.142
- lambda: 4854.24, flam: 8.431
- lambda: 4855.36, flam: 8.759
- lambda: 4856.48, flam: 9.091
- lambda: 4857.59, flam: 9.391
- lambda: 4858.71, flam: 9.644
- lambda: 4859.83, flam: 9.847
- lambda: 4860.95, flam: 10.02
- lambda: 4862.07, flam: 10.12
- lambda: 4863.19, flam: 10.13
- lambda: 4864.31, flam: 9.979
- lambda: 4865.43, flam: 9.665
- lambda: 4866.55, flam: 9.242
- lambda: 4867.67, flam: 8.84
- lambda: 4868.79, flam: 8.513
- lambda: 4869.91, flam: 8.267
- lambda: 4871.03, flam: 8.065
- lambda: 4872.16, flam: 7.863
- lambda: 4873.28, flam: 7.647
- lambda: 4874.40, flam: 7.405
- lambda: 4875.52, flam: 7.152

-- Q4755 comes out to 1.61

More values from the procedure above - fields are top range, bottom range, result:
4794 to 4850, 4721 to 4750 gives 1.34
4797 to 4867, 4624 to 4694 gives 1.41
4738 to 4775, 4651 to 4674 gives 0.81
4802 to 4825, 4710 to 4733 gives 1.14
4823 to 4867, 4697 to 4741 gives 1.96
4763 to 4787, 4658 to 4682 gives 0.81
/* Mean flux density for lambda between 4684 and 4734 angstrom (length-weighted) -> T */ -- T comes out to 3.8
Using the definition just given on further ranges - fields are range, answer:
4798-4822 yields 4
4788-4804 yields 3.65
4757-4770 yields 3.51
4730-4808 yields 3.55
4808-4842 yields 4.68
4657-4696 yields 4.34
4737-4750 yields 3.55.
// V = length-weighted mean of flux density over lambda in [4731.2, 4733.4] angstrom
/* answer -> 3.68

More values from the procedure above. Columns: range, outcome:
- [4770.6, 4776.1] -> 3.5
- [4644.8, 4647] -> 4.51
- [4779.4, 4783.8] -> 3.44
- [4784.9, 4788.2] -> 3.47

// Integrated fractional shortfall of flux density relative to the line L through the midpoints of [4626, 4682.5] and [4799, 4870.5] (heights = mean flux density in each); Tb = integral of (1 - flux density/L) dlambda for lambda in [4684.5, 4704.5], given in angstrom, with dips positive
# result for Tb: 4.1 angstrom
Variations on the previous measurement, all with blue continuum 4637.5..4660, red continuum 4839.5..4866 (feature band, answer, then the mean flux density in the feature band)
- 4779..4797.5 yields 9.1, 3.53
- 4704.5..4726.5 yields 7.4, 3.75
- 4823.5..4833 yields 3.5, 4.84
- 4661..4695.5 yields 4.7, 4.32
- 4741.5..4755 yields 6.1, 3.41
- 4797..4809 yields 5.7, 3.75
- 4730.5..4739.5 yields 3.5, 3.68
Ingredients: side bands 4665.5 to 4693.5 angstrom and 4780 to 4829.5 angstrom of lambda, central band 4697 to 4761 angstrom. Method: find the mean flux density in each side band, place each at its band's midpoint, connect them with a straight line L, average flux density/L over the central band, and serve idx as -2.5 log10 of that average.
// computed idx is 0.15 mag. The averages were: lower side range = 4.32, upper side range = 3.94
